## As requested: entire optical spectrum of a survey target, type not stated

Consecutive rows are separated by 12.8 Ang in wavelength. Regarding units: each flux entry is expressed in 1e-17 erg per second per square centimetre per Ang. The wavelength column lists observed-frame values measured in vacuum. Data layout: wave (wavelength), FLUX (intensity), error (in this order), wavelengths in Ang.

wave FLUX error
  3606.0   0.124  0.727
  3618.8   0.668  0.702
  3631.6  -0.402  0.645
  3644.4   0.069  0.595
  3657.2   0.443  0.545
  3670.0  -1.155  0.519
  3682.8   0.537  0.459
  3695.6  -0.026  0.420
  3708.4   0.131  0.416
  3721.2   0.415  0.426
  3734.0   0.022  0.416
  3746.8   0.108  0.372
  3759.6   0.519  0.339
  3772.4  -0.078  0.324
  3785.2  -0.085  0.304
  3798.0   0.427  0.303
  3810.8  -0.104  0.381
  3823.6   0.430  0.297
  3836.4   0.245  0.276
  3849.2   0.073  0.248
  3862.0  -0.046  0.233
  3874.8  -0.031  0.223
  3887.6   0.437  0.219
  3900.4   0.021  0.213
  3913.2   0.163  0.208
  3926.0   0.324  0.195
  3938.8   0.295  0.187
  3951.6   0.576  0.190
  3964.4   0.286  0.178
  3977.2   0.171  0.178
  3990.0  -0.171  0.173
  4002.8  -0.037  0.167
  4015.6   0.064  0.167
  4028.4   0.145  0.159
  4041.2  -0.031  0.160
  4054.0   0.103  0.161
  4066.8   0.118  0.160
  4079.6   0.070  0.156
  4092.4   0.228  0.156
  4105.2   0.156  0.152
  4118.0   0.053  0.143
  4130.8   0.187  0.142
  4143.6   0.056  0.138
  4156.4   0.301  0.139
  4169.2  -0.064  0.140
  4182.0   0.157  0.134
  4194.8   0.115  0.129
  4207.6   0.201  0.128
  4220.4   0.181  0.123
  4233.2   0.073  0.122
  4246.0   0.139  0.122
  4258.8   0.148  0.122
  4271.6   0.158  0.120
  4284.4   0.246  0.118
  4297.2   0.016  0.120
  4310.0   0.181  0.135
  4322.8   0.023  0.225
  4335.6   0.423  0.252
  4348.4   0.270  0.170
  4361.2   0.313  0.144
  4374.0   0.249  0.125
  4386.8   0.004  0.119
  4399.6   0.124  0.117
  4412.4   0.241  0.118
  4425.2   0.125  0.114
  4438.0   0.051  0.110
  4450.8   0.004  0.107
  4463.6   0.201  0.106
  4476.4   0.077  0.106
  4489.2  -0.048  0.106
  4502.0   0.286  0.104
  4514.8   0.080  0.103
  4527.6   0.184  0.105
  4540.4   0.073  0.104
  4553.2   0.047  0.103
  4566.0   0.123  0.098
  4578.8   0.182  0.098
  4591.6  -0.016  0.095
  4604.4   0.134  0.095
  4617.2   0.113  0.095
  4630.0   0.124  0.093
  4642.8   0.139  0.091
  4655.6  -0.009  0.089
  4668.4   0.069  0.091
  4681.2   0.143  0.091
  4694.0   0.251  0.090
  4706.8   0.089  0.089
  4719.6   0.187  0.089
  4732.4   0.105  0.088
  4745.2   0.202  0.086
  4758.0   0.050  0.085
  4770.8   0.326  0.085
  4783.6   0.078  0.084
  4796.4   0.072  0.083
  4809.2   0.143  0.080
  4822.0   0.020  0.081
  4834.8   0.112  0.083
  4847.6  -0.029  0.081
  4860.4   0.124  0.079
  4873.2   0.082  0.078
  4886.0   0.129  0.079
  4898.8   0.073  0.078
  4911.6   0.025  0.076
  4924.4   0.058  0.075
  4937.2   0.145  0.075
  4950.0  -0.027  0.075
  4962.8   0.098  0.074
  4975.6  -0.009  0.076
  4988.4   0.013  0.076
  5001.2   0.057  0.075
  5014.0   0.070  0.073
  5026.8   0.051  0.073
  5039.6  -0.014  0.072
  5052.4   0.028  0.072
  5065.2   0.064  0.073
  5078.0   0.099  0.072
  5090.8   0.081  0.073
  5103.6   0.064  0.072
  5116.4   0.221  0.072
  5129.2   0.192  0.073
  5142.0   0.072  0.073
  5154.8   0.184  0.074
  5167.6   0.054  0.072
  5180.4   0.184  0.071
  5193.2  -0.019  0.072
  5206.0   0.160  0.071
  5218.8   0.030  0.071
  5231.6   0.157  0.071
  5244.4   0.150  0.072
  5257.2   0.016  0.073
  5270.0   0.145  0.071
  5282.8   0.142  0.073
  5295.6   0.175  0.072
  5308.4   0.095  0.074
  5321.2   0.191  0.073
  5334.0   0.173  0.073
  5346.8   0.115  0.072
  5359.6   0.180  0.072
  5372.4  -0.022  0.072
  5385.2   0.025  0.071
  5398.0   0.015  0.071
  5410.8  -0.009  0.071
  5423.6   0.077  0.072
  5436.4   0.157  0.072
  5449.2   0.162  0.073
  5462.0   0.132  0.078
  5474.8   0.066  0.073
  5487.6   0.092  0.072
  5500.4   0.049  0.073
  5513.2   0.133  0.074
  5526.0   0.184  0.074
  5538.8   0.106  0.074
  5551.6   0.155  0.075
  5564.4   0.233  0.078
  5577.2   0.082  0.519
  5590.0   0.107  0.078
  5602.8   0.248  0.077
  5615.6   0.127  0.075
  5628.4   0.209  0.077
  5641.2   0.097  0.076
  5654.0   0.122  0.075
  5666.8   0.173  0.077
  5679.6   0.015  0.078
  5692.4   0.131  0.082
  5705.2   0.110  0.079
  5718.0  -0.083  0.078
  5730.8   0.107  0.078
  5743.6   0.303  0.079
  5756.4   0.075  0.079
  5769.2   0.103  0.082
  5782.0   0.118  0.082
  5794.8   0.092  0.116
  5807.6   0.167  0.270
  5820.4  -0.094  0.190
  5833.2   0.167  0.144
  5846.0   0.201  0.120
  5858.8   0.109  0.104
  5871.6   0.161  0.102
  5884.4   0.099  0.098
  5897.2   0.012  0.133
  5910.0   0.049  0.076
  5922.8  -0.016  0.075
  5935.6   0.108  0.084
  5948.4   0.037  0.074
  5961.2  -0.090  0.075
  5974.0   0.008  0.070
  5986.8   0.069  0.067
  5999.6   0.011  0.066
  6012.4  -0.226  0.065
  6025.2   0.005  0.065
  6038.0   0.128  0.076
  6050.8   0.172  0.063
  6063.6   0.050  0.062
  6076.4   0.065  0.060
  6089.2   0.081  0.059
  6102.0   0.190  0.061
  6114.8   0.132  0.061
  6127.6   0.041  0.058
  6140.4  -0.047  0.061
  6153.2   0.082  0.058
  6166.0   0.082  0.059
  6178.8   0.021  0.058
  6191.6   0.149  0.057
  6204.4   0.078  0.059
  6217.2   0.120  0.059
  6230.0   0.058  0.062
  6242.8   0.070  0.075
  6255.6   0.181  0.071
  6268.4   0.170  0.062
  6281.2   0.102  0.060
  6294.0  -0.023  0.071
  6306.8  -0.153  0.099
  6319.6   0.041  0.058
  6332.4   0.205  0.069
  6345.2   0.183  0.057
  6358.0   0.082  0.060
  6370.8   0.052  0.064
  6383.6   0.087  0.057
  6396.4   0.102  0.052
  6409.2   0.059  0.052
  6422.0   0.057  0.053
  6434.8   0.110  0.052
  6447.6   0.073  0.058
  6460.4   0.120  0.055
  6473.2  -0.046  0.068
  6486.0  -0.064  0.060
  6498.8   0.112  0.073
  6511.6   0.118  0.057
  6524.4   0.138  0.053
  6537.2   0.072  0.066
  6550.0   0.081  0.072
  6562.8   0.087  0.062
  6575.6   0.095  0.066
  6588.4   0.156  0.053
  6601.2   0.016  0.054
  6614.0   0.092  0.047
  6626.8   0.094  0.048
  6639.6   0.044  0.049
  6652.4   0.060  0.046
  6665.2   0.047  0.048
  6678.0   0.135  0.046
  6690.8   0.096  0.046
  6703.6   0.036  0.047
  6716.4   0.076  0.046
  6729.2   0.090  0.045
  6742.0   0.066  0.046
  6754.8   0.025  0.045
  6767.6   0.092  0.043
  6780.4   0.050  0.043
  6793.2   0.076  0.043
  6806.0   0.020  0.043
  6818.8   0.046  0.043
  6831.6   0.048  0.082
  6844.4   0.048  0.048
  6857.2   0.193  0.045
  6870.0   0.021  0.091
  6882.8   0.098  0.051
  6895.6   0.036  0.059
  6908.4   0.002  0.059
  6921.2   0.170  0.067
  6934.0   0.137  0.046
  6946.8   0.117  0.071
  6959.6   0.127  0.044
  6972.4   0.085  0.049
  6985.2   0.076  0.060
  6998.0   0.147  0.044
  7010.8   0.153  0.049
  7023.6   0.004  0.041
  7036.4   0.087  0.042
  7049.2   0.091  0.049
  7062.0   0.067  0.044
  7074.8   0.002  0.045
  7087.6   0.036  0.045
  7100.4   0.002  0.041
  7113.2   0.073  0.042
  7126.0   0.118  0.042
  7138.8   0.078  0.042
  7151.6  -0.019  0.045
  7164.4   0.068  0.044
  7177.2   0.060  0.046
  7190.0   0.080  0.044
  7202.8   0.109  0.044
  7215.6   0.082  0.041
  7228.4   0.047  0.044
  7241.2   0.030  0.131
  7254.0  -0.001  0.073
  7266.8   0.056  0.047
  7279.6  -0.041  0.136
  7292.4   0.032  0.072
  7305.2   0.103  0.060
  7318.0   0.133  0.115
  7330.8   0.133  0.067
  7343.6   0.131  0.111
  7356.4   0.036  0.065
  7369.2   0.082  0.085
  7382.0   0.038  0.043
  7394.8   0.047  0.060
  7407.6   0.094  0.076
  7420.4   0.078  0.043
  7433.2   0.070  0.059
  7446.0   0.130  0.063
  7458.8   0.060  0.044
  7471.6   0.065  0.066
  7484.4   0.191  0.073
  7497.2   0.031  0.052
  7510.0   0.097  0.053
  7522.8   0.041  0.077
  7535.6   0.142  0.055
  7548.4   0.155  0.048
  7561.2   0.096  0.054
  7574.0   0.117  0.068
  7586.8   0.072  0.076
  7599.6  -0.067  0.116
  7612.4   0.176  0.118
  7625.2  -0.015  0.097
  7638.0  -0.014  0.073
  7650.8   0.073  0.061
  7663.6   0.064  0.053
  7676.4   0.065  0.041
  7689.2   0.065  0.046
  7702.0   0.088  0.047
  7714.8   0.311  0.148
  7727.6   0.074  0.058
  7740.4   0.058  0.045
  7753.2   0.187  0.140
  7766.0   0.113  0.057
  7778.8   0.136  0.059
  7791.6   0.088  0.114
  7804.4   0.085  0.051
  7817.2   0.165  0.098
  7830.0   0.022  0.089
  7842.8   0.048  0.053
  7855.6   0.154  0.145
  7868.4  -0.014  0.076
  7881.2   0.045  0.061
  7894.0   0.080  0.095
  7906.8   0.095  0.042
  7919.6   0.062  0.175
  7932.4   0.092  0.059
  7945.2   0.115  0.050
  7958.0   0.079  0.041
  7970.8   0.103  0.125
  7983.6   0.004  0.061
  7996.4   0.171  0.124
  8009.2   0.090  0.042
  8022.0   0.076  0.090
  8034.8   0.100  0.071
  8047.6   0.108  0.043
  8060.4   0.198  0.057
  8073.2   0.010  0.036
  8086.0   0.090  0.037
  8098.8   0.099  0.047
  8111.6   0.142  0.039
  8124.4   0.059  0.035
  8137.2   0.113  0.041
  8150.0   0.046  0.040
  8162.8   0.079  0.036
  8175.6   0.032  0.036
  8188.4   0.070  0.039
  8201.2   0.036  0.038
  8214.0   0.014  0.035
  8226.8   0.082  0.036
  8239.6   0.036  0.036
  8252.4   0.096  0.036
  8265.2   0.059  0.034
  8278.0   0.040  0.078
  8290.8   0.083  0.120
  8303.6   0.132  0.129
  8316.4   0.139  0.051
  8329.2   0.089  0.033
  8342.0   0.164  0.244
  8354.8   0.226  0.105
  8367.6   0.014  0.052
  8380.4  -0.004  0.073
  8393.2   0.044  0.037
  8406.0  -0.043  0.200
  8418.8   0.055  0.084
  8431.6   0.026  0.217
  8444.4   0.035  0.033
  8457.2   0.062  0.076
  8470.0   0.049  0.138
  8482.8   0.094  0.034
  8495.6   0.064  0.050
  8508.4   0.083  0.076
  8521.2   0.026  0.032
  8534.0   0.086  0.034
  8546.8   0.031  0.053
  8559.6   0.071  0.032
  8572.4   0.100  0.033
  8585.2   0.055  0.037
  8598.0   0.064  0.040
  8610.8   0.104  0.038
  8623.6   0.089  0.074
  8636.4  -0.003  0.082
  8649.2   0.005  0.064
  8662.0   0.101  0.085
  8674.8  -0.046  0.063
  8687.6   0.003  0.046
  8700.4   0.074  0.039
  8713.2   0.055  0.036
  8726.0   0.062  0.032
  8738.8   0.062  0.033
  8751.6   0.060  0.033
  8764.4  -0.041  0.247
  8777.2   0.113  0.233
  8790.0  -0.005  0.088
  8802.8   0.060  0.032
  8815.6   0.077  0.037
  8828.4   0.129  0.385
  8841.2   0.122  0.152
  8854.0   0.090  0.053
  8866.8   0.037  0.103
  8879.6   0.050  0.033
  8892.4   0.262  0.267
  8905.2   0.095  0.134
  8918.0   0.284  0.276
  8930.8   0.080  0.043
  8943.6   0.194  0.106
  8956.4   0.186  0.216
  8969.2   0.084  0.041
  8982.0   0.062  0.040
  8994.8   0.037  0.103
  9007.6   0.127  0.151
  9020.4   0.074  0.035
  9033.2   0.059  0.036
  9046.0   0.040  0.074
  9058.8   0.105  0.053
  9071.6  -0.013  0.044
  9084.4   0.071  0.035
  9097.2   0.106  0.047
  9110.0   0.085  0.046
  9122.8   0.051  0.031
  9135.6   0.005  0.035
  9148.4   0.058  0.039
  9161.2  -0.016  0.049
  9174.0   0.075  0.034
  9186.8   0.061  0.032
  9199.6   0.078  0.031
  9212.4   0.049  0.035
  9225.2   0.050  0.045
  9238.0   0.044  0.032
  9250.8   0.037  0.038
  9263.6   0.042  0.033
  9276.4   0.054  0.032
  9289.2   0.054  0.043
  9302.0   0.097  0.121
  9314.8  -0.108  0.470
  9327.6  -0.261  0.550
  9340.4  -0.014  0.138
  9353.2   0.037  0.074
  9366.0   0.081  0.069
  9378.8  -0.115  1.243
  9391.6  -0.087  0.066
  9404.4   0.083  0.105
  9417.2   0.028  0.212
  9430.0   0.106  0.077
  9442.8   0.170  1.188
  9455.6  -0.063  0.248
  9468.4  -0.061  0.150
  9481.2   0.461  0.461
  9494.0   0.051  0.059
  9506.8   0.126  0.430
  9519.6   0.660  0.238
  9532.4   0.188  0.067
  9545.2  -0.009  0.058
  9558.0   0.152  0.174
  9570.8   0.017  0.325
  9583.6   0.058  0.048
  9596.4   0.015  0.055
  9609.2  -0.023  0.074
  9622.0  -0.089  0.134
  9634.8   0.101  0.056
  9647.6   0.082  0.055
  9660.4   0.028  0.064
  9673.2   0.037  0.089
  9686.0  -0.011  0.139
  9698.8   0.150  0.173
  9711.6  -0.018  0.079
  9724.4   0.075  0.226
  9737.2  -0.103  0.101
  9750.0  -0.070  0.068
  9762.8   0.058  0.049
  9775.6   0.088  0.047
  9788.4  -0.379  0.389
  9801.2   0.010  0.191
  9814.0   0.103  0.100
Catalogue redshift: 1.55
